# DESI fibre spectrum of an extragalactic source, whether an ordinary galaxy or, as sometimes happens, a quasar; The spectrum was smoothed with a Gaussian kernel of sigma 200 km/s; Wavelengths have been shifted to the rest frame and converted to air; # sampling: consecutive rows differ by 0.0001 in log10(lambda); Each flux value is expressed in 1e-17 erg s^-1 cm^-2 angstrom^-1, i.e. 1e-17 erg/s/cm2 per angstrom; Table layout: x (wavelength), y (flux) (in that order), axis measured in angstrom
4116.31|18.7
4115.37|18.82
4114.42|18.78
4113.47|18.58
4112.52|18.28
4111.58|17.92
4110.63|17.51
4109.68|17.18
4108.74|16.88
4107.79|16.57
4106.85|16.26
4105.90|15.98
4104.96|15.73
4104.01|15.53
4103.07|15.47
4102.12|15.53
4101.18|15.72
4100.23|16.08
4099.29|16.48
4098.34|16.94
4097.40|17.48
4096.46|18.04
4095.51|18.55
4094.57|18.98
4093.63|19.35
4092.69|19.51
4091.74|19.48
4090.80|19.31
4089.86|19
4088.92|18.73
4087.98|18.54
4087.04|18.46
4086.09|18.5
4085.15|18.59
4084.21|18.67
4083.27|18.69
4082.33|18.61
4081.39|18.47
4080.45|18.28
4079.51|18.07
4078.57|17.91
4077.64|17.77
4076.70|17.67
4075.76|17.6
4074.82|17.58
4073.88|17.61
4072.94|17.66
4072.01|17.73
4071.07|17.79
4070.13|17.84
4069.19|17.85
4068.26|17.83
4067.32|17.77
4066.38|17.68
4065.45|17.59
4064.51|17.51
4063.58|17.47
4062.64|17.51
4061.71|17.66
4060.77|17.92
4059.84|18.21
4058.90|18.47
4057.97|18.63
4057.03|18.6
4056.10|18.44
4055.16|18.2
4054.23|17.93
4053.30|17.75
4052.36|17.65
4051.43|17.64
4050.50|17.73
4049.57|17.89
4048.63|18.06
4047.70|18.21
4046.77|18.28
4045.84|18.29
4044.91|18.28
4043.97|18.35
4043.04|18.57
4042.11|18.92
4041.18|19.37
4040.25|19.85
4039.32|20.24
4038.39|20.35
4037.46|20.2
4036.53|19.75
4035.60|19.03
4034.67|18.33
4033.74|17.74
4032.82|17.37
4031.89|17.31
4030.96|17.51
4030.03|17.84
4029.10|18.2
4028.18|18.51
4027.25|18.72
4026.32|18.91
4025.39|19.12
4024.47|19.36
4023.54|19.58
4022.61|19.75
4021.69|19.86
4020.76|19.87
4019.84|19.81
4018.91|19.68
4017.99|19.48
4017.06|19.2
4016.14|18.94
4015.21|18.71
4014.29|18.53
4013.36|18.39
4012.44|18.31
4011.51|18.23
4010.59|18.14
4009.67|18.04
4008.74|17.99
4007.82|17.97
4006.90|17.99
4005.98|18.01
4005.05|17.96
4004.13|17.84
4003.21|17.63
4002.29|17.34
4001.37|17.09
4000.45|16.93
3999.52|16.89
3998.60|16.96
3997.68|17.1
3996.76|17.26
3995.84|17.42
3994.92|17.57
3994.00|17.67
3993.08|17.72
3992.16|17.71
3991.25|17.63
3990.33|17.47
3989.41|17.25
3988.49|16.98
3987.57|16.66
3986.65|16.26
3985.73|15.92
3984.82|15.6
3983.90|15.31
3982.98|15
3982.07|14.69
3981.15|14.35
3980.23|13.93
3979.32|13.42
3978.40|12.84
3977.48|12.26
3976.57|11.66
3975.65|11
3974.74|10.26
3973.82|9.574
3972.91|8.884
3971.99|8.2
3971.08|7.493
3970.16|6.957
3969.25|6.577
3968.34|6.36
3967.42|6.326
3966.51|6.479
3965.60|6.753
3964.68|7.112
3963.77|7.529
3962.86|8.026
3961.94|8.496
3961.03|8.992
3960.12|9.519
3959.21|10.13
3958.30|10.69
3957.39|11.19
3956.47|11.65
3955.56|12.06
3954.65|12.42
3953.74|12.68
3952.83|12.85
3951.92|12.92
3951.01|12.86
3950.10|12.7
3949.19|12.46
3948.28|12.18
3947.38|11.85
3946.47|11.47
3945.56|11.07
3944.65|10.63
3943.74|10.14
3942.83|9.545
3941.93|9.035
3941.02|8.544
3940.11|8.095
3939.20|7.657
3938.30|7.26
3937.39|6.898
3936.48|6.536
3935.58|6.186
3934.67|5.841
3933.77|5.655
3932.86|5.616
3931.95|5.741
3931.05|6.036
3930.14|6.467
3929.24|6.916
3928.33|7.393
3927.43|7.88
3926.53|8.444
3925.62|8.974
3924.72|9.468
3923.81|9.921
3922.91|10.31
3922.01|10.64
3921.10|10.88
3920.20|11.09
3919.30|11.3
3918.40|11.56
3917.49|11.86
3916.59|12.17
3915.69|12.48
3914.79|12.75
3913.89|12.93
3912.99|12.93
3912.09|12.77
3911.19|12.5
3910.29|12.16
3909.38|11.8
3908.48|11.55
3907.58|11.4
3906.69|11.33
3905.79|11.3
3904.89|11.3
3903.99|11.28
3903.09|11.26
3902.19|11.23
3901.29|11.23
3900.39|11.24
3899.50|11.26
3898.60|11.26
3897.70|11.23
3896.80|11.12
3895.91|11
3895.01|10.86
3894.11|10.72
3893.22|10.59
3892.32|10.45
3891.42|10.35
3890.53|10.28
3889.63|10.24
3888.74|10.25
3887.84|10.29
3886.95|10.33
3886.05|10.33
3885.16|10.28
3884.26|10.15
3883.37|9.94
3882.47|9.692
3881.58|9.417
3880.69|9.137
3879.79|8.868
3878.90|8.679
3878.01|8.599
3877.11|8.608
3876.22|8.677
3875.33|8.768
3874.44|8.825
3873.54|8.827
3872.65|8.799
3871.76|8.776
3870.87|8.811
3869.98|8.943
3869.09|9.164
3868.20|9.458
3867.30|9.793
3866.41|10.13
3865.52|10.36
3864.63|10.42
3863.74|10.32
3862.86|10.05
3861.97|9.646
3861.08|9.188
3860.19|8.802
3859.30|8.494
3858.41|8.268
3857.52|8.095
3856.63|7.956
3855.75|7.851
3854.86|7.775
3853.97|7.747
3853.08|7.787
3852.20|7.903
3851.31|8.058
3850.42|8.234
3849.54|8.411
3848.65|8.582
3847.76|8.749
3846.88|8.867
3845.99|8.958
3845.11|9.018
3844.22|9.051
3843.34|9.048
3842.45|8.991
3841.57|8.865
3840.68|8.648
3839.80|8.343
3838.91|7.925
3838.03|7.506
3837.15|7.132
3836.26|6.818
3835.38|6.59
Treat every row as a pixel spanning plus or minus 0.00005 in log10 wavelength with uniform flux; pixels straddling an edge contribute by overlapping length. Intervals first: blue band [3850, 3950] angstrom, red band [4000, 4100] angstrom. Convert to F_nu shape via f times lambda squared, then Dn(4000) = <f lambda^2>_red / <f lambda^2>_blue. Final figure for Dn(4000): 2.0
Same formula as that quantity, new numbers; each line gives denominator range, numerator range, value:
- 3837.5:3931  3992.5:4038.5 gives 2.00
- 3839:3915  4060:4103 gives 2.02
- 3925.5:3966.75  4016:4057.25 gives 2.14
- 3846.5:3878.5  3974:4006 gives 1.92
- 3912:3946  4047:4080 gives 2.09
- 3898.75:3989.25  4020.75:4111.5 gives 1.82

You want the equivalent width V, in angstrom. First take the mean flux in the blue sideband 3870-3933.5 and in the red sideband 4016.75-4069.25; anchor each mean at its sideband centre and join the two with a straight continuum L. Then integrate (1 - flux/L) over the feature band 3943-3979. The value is 9.2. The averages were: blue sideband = 10.1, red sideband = 18.5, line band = 10.1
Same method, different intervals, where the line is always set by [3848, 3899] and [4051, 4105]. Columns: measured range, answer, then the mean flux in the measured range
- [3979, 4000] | -3.22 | 16.4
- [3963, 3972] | 4.29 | 6.96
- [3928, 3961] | 7.81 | 9.48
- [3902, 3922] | -1.46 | 11.8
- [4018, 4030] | -2.77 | 19.2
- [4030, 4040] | -1.65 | 18.8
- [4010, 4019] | -2.05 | 18.7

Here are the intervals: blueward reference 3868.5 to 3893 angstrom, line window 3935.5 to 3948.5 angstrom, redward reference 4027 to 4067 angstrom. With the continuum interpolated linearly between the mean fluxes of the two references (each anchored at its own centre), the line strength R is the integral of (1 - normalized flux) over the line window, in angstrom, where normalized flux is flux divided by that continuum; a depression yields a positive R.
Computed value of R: 3.7 angstrom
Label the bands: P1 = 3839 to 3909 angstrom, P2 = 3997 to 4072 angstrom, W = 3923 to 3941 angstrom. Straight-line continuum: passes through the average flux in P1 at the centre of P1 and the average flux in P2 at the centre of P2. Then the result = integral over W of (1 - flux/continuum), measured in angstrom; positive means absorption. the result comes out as 7.7 angstrom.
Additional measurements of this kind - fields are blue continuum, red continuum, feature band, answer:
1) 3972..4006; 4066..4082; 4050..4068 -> -0.5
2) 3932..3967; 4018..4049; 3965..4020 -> -2.3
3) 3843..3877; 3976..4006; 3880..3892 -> 0.3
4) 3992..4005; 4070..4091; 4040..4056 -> -0.4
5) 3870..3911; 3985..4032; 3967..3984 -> 5.6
